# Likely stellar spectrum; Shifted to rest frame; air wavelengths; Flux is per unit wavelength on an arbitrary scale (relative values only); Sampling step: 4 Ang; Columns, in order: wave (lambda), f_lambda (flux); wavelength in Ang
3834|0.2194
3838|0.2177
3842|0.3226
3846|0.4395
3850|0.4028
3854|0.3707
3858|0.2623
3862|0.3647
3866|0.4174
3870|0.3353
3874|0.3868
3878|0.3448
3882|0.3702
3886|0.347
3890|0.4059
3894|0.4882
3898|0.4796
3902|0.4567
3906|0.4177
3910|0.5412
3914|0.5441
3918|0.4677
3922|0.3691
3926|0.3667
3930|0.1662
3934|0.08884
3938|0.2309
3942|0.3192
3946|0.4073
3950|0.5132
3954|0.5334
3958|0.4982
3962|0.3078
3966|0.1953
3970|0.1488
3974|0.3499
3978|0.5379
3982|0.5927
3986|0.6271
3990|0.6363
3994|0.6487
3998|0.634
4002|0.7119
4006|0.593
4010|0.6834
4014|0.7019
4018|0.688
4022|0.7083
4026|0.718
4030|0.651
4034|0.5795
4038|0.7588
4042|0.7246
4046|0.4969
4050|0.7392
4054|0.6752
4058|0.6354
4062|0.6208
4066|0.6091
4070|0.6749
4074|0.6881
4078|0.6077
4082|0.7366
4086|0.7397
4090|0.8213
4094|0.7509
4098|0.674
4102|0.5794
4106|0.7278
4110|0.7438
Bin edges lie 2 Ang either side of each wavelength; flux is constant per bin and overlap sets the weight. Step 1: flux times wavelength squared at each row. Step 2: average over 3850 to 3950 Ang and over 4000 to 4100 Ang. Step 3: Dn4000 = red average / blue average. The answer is 1.9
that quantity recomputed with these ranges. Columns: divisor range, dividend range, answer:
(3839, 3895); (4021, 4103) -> 2.01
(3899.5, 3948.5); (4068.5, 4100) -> 2.10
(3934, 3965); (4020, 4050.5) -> 1.86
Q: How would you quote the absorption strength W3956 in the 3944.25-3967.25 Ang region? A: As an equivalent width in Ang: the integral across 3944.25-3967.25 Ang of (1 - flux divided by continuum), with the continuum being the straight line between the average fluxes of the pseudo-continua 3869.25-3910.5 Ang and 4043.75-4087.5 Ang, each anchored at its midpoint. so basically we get 3.96 Ang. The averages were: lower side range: 0.414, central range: 0.416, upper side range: 0.656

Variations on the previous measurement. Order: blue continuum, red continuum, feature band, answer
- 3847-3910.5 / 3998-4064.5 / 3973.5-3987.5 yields 0.9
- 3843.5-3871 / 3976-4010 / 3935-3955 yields 6.0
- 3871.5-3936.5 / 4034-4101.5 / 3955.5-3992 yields 5.8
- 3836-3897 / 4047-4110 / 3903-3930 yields 0.6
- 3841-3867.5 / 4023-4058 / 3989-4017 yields -2.4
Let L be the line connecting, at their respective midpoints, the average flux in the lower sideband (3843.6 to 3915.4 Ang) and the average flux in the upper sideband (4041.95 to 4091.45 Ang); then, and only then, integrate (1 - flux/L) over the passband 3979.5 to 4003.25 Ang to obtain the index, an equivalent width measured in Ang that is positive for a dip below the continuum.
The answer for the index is -3.0 Ang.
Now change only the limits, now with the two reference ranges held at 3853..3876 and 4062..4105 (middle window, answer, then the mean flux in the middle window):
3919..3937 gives 7.6 Ang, 0.259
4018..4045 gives -3.4 Ang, 0.683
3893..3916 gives -4.0 Ang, 0.488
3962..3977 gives 7.4 Ang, 0.262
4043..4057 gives -0.2 Ang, 0.643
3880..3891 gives 0.5 Ang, 0.371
